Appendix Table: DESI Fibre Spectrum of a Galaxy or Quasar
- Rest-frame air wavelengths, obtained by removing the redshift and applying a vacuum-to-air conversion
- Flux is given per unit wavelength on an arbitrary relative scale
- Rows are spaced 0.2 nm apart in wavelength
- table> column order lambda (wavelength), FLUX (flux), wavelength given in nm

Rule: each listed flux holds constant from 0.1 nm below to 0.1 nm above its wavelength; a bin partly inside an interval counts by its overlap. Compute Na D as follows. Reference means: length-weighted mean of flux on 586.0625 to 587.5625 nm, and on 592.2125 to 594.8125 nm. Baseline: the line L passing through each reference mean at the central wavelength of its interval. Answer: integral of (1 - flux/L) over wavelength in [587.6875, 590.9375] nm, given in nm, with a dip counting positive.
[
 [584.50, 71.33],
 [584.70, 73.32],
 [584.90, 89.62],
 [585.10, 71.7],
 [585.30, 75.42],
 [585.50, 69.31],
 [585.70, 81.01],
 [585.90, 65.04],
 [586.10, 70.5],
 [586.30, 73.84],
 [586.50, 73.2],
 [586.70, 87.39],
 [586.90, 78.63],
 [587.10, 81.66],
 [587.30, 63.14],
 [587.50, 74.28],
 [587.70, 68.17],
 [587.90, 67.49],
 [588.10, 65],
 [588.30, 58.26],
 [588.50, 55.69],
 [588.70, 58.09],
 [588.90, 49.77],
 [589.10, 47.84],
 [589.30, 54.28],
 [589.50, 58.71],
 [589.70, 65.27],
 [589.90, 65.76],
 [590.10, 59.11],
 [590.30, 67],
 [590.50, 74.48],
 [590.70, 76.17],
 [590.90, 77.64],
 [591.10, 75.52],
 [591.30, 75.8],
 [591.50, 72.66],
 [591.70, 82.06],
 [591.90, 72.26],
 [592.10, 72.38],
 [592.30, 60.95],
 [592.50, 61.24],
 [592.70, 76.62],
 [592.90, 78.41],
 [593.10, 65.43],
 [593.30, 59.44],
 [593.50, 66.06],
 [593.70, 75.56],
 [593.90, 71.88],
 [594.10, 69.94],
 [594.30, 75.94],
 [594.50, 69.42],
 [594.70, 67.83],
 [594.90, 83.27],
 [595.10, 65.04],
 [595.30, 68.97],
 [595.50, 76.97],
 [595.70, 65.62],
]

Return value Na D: 0.48 nm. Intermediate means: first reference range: 75.6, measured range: 62.4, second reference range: 69.2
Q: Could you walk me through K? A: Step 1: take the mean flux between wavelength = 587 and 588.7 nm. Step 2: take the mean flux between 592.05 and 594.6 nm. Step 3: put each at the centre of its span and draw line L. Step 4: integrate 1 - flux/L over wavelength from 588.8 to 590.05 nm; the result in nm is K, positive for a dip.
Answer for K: 0.19 nm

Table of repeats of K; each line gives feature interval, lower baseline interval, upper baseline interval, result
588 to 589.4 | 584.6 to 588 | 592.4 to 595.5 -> 0.34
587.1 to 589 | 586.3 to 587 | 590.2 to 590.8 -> 0.33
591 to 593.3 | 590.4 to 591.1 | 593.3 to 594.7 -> 0.06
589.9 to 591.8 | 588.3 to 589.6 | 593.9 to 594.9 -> -0.39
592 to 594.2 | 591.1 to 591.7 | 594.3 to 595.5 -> 0.15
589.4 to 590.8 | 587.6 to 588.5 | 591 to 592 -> 0.08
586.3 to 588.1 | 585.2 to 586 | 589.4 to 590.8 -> -0.08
